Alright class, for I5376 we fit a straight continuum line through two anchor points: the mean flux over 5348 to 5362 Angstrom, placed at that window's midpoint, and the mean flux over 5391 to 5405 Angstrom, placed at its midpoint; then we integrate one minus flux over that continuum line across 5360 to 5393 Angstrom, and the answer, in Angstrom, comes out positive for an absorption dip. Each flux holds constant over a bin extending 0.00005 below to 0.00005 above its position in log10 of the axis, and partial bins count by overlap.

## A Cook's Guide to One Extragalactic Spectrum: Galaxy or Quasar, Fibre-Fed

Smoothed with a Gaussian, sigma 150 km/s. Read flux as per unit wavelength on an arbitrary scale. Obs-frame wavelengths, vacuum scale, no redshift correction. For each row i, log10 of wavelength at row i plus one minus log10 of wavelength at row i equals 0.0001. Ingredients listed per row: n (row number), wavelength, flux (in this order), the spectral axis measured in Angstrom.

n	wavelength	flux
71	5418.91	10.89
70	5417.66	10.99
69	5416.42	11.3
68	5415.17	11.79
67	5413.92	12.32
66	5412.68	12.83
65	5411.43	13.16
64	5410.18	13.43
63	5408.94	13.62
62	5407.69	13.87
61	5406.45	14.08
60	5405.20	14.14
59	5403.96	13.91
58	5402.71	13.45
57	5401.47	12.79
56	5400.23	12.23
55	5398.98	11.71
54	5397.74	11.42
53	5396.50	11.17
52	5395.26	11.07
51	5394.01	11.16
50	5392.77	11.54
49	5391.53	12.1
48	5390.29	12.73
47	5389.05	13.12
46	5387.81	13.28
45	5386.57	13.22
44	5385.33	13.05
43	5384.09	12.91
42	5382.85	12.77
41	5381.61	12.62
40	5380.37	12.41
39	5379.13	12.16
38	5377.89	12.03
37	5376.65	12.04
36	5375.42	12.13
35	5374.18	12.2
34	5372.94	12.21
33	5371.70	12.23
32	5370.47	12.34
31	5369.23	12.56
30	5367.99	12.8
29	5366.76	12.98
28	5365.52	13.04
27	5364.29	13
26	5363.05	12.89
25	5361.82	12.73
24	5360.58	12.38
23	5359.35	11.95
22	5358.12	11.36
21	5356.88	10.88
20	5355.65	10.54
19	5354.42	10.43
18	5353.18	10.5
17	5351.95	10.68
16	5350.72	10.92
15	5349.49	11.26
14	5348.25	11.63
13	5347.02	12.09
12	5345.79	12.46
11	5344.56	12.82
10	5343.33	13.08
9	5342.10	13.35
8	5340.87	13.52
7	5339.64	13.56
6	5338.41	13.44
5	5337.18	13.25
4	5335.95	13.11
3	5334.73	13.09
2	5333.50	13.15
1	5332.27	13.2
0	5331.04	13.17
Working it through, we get -2.6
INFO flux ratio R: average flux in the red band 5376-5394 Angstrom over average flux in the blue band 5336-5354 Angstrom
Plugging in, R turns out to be 1.02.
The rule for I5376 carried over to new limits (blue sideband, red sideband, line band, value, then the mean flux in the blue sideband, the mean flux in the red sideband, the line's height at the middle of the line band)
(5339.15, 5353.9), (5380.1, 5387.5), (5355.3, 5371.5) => 0.22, 12.1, 12.9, 12.5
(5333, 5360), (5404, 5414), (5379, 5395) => 0.63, 12.1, 13.5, 13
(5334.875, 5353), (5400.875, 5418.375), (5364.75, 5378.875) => 0.30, 12.5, 13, 12.7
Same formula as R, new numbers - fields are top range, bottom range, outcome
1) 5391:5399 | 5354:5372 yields 0.94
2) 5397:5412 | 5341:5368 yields 1.09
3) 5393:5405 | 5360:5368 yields 0.95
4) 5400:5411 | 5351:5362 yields 1.21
